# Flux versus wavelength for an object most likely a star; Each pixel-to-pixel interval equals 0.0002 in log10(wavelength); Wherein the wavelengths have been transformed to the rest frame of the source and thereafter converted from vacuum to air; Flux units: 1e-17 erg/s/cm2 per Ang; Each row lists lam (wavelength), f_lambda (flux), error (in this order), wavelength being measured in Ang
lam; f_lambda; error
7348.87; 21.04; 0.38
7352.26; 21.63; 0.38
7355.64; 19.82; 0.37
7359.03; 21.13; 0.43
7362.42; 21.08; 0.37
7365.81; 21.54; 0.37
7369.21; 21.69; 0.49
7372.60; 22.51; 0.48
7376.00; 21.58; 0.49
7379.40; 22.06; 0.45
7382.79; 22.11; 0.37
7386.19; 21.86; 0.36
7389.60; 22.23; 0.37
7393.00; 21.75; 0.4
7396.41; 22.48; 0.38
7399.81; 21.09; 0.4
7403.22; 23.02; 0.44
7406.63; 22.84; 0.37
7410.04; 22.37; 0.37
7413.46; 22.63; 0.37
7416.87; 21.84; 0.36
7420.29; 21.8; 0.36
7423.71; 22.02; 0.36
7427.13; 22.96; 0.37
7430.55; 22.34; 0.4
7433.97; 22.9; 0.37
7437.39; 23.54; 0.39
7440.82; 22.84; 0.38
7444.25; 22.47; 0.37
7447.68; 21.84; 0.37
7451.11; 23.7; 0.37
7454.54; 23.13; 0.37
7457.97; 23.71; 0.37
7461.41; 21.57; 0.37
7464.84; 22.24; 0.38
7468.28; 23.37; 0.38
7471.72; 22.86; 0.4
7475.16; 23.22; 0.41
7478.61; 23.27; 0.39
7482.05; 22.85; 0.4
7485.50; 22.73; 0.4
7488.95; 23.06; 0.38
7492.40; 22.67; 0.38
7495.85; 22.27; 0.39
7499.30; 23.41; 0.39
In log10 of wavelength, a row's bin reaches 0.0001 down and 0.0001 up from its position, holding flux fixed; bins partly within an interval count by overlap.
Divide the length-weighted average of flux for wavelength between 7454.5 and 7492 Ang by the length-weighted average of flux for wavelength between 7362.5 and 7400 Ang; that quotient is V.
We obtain 1.0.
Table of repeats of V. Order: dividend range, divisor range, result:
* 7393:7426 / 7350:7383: 1.03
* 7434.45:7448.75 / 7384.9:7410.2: 1.02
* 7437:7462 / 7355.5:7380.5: 1.06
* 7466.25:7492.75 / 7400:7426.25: 1.03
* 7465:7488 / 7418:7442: 1.02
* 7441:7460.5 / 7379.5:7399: 1.04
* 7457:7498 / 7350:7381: 1.06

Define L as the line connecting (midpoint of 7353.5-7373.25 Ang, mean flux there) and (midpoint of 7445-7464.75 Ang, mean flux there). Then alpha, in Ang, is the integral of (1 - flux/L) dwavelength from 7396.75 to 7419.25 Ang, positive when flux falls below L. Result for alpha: -0.33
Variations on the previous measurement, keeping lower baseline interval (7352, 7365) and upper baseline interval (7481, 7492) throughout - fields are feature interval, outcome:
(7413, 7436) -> -0.48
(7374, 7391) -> -0.57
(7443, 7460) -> -0.49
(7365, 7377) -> -0.45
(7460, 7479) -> -0.13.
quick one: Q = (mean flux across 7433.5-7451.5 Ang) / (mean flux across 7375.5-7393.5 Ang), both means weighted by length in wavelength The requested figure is 1.0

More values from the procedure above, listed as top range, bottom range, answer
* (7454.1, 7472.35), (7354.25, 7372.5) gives 1.08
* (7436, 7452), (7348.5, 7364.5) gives 1.09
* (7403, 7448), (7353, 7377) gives 1.06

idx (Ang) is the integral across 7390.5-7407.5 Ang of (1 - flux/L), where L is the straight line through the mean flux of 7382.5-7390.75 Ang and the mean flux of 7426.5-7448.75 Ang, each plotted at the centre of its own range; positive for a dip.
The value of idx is 0.0 Ang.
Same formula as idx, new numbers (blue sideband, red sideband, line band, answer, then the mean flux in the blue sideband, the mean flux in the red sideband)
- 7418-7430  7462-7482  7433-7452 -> -0.30 Ang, 22.2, 22.9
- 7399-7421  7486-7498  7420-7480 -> -0.79 Ang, 22.3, 22.7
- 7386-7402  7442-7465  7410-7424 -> 0.07 Ang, 21.9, 22.7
